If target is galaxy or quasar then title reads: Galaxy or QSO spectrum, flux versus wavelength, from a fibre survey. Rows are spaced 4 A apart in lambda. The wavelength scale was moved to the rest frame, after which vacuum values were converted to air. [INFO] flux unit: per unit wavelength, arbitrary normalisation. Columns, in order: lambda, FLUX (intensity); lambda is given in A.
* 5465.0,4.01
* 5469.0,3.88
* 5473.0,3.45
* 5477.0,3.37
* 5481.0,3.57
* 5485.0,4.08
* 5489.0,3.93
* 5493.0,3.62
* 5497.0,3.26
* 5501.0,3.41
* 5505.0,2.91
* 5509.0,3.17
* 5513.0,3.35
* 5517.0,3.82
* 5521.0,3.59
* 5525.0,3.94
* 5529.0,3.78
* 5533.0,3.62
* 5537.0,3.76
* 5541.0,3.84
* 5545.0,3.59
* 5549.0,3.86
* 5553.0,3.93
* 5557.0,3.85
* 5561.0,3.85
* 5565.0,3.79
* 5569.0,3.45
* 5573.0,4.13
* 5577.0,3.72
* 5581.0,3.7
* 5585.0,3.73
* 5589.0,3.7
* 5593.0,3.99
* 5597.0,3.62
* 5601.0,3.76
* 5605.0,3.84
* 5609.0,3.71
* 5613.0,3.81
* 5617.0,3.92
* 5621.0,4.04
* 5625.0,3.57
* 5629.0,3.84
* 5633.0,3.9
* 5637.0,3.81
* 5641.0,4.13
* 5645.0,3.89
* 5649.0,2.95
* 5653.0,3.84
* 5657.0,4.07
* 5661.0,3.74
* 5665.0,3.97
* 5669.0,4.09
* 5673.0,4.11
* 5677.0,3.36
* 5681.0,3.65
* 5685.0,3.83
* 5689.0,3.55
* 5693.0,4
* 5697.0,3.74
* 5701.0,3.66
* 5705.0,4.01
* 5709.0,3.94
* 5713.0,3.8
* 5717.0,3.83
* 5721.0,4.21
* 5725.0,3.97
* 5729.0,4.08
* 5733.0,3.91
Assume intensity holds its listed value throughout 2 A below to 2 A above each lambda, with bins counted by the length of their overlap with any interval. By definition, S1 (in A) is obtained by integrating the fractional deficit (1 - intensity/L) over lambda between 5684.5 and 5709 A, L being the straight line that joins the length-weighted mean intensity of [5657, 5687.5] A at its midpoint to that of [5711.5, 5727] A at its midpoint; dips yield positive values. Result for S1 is 0.57 A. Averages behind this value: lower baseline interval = 3.83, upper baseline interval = 3.96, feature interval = 3.81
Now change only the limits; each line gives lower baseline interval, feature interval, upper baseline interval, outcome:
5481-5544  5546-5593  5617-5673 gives -1.1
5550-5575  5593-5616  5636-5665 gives 0.2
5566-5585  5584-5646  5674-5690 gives -2.1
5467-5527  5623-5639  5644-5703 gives -0.3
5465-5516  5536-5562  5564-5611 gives -1.0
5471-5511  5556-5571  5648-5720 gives -0.5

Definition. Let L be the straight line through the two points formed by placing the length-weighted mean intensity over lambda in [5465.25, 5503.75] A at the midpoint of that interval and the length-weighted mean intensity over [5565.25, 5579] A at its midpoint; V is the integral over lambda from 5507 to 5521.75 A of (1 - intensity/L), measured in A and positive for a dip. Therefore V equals 0.8 A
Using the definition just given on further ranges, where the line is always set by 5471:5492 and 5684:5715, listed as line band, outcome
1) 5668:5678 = -0.21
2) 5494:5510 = 2.06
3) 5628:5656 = 0.04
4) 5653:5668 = -0.53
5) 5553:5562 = -0.34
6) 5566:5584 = -0.07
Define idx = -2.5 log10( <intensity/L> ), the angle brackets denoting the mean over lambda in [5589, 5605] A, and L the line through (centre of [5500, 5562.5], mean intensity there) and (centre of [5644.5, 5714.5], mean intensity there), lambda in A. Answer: -0.02 mag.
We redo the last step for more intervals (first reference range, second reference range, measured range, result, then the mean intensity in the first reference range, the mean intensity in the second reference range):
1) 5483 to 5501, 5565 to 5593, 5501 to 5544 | 0.04 mag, 3.69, 3.76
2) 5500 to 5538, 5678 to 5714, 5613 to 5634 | -0.05 mag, 3.53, 3.79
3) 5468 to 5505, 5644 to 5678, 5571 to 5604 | -0.03 mag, 3.57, 3.79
